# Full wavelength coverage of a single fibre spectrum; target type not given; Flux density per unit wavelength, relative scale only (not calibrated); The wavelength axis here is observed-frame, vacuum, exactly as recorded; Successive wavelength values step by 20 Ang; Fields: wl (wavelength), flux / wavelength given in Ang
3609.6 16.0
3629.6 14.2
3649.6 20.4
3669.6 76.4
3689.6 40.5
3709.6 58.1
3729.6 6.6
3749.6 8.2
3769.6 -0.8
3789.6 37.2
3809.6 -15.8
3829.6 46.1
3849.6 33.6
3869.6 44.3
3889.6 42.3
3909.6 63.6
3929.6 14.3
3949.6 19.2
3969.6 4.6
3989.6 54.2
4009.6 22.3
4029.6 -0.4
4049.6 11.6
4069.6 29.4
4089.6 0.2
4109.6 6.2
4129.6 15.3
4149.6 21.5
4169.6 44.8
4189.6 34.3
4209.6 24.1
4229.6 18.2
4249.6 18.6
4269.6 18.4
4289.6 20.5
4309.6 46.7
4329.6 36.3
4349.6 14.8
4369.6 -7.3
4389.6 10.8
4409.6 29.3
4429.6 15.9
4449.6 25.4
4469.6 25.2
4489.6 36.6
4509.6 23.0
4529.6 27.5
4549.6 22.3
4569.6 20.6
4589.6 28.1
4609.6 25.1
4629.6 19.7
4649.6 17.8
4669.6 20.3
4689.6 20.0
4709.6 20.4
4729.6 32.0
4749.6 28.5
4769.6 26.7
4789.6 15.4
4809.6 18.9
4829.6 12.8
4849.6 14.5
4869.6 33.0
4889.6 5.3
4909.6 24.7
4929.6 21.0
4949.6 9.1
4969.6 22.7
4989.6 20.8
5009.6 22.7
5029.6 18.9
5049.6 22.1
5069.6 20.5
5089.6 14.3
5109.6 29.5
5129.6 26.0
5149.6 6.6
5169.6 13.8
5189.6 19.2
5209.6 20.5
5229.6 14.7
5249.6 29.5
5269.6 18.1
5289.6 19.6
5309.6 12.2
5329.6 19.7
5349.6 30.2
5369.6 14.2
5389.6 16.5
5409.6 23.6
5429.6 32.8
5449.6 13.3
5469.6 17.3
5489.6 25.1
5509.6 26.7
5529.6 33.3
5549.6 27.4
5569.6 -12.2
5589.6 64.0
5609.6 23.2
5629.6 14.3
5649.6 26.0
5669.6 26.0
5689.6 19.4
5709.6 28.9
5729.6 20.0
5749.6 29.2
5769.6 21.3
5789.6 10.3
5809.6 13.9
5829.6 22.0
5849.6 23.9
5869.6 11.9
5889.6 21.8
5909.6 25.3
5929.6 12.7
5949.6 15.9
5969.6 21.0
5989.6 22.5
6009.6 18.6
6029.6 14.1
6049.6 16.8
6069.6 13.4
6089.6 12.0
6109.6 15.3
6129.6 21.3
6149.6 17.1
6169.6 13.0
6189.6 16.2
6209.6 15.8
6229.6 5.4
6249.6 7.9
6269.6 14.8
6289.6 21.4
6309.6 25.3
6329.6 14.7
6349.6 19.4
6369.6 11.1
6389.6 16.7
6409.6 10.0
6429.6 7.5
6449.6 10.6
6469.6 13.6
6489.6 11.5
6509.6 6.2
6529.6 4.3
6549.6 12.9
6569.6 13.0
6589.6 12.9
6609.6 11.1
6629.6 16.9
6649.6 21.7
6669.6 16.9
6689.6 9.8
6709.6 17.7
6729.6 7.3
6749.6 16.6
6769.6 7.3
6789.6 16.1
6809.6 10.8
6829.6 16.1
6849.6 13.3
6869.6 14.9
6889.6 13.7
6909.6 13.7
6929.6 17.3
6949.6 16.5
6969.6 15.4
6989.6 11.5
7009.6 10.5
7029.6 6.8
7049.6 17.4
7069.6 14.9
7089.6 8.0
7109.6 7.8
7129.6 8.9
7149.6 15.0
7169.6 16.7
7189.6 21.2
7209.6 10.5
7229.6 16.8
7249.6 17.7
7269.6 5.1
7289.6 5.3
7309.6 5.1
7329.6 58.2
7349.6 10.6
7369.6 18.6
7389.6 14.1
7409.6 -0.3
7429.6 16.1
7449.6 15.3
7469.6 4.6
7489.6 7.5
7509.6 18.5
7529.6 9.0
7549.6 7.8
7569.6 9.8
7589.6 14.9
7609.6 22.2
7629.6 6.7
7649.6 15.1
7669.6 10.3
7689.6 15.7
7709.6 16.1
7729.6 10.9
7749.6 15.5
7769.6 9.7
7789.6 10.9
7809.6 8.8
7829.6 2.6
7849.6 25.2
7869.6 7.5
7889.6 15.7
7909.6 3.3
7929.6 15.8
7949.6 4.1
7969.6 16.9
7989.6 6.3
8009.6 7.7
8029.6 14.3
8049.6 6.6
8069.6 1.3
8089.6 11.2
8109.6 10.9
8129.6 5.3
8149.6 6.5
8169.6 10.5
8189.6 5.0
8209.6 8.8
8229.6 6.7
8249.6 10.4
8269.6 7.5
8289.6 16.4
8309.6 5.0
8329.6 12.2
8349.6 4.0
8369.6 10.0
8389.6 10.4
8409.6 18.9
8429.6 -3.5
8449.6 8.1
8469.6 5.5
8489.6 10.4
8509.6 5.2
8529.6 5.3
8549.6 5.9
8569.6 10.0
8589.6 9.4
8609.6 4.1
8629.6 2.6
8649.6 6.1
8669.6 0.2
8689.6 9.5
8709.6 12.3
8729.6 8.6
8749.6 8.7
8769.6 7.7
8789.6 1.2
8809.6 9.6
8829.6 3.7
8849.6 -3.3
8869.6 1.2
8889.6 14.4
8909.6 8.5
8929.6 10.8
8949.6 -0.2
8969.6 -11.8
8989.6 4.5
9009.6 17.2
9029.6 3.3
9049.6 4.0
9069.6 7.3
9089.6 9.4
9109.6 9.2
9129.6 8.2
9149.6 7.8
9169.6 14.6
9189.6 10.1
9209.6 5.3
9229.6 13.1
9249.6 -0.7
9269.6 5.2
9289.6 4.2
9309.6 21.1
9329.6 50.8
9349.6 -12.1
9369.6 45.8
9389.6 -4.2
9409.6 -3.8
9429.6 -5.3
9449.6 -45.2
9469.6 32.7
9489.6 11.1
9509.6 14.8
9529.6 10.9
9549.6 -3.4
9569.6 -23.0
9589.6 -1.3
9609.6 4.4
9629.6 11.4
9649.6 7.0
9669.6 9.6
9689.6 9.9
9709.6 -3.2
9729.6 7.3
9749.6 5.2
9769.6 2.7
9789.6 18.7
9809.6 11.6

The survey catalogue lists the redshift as 0.12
